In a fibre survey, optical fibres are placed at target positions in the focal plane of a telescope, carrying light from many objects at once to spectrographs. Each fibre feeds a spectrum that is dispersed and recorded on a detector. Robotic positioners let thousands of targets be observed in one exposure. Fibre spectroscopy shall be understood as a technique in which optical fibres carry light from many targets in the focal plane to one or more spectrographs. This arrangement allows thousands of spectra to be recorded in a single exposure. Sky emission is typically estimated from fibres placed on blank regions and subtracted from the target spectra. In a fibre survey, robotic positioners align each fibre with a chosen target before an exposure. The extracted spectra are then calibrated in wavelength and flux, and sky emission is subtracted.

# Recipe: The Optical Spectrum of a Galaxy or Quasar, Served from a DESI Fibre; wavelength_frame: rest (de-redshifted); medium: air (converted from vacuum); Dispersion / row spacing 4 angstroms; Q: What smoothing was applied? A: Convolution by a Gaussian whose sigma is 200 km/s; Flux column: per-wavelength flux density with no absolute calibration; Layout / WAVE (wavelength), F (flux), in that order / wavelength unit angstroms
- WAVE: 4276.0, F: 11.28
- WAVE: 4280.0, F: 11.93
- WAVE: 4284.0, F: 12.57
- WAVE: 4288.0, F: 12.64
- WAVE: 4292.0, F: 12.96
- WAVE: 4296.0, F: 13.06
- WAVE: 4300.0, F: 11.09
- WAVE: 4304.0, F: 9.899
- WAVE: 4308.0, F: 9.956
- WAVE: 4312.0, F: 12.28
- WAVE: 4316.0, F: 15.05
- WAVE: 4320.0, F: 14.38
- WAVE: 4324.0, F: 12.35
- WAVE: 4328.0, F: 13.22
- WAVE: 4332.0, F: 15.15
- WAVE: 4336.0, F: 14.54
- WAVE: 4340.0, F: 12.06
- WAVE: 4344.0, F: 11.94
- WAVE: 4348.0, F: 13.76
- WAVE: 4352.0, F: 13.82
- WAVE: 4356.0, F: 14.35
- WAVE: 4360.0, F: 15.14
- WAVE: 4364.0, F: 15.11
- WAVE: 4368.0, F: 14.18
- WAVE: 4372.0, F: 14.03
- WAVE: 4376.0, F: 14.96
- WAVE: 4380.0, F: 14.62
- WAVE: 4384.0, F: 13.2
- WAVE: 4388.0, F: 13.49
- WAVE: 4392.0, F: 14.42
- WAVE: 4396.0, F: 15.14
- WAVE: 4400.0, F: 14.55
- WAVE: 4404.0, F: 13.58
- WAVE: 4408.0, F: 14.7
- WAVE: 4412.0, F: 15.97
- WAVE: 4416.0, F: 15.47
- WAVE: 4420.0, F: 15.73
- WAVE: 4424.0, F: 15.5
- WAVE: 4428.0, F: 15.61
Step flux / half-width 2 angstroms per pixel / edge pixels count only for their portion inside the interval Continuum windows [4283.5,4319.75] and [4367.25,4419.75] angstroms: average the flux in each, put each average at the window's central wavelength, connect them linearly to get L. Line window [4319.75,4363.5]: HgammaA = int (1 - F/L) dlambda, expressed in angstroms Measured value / -1.6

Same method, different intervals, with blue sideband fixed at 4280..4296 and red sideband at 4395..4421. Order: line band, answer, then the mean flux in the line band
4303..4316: 1.6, 11.4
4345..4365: -0.4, 14.3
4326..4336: -0.6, 14.3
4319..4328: 0.1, 13.2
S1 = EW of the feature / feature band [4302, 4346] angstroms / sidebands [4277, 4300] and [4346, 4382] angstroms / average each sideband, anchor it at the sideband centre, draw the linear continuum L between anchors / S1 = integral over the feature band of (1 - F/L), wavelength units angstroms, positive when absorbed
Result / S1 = 1.9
